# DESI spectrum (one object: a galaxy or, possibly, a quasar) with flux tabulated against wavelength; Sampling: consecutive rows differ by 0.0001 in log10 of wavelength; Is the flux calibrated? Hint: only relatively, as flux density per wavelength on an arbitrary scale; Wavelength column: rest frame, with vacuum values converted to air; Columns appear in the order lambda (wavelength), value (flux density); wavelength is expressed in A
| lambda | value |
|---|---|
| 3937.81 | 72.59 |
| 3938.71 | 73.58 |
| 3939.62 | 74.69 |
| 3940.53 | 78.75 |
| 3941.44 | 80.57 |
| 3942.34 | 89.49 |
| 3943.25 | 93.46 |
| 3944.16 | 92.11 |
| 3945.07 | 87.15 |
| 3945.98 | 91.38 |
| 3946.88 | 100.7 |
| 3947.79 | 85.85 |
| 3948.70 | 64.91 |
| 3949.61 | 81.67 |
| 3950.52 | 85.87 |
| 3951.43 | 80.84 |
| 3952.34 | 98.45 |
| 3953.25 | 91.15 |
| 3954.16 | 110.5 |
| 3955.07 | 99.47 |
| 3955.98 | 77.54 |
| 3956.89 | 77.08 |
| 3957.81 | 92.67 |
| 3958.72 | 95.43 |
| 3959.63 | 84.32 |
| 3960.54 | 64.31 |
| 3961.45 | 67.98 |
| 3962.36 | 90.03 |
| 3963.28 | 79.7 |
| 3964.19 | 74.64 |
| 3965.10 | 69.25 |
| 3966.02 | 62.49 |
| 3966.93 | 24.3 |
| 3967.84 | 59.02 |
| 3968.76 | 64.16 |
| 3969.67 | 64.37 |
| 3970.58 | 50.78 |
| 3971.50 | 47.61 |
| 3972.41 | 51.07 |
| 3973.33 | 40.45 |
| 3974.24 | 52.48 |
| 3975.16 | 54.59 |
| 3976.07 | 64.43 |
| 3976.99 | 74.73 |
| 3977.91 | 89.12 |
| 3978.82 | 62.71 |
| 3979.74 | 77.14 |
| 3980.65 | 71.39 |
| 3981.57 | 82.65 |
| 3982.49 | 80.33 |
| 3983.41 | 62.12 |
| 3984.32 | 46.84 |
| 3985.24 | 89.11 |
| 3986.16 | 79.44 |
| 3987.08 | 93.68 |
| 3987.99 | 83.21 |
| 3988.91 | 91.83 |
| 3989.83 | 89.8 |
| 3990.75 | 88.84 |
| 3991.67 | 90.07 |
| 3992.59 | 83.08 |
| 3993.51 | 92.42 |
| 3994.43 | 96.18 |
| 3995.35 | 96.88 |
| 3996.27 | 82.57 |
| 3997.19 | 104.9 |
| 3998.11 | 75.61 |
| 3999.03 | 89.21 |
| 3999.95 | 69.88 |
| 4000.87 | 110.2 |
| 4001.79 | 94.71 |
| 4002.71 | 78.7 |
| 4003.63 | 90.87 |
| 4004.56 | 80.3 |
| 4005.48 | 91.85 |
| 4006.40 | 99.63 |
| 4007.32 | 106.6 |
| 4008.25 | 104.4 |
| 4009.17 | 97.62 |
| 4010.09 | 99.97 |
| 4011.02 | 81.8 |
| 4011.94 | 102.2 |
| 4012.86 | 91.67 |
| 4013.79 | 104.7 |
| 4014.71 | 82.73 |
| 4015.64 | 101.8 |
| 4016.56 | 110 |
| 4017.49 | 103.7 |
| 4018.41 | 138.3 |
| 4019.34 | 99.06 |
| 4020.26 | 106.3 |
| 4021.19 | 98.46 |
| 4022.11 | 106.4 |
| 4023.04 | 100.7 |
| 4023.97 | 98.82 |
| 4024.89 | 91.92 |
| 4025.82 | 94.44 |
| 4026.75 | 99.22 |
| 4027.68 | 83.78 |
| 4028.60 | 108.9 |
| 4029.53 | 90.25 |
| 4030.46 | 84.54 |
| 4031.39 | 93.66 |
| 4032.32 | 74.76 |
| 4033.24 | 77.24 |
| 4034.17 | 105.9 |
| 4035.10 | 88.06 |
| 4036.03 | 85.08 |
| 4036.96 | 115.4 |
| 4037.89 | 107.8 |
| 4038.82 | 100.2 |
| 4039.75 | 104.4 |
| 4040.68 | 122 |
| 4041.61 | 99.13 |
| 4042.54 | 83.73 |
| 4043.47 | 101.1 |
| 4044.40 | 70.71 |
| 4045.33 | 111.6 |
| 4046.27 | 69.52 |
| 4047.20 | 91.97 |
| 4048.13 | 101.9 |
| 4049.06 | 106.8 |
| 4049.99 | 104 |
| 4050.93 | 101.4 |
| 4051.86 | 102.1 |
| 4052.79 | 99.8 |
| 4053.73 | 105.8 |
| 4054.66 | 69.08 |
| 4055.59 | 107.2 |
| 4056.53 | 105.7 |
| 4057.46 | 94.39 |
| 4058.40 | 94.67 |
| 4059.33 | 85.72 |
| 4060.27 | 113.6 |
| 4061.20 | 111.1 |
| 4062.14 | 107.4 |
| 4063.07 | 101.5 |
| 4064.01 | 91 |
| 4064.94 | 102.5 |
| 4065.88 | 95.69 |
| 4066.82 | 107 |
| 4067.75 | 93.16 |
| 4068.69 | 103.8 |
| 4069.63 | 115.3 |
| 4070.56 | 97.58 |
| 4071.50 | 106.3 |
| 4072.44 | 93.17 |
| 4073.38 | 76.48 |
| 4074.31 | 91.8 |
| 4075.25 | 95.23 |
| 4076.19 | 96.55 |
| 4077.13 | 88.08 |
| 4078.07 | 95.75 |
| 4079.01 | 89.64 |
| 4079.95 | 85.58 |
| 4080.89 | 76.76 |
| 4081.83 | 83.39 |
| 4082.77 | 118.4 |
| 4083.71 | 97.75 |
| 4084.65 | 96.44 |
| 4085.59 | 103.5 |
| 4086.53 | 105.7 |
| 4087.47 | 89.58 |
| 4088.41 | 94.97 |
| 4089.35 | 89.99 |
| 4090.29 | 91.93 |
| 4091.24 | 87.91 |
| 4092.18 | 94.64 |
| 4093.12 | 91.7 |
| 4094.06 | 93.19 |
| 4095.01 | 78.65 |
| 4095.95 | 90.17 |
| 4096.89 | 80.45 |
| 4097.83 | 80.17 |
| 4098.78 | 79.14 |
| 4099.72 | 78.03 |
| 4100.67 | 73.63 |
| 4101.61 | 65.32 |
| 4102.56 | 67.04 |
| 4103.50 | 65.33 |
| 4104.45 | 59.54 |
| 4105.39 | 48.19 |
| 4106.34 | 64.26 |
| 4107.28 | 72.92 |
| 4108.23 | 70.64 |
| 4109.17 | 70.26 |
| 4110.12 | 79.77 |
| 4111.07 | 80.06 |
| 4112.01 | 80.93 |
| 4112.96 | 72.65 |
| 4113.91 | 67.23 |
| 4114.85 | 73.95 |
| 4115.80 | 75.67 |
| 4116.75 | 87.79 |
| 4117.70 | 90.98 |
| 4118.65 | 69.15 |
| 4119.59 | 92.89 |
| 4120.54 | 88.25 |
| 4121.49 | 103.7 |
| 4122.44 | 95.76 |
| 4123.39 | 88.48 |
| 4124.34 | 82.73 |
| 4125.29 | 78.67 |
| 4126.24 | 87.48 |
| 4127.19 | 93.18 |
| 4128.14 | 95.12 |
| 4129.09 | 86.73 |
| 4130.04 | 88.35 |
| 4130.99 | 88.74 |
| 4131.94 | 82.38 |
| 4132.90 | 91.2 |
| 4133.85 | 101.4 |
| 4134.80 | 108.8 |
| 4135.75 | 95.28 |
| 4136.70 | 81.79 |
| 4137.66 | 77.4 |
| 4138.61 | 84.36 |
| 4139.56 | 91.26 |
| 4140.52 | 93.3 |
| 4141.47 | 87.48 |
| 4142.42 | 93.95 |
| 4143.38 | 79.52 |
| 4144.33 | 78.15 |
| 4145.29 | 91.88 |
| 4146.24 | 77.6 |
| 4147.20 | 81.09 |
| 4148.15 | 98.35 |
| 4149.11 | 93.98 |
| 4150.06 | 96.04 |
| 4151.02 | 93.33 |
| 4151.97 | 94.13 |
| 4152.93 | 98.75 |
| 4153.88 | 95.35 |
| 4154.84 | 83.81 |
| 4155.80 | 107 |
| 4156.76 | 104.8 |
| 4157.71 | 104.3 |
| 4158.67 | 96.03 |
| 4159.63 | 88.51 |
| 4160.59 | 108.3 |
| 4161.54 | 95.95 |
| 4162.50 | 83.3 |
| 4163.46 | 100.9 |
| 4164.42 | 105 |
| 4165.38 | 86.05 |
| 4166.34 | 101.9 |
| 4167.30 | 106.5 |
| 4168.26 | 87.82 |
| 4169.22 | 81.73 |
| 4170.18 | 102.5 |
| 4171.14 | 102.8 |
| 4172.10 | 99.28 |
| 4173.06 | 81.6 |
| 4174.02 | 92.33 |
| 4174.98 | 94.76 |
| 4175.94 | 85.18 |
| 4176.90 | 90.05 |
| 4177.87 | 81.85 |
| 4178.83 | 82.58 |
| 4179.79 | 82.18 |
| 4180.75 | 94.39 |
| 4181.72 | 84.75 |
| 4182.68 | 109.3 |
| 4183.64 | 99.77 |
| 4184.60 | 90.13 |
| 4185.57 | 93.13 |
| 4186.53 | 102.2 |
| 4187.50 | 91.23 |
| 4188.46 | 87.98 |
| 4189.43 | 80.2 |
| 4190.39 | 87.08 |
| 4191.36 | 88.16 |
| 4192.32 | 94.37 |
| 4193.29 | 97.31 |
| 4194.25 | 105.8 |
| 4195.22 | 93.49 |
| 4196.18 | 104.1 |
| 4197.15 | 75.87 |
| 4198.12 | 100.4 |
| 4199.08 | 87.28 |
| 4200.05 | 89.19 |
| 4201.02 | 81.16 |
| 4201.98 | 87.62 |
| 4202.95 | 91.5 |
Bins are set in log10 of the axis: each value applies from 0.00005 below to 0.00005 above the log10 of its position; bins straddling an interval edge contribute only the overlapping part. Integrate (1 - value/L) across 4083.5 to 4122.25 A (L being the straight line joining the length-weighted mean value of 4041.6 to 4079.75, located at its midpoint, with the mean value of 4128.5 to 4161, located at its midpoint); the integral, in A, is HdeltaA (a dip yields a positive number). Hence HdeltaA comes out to 5.3 A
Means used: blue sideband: 96.9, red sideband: 91.8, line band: 81.6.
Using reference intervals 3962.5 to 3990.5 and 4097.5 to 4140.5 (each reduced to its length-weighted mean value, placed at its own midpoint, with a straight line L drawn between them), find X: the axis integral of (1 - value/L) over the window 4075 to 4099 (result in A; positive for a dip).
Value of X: -4.0 A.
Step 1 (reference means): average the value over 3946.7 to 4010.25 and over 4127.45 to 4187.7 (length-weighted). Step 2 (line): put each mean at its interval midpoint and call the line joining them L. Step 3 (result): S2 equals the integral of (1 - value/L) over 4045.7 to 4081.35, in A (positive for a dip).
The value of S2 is -4.51 A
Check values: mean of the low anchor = 79.9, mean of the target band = 96.7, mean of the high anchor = 92.5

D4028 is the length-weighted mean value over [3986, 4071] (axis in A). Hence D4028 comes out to 96.4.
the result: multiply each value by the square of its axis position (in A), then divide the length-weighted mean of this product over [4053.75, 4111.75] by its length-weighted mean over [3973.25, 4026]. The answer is 1.05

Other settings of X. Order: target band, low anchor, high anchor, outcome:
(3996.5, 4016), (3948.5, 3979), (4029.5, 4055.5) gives -1.9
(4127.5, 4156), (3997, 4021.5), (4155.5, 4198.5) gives 1.3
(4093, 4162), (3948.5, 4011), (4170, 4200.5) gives 2.6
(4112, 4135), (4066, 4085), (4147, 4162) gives 2.2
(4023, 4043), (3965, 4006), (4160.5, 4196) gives -4.0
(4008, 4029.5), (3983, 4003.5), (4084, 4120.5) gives -3.9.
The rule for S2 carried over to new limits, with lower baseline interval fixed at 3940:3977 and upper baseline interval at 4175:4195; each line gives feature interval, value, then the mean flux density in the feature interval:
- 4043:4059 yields -2.78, 96.2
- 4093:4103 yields 0.69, 79.4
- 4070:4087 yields -2.13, 94.5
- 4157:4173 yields -1.17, 96.7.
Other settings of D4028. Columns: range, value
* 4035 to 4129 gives 90.3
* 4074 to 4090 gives 94.1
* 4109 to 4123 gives 82.2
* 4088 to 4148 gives 83.1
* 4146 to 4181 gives 93.6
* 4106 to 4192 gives 89.4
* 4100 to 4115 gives 69.5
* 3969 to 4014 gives 81.6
